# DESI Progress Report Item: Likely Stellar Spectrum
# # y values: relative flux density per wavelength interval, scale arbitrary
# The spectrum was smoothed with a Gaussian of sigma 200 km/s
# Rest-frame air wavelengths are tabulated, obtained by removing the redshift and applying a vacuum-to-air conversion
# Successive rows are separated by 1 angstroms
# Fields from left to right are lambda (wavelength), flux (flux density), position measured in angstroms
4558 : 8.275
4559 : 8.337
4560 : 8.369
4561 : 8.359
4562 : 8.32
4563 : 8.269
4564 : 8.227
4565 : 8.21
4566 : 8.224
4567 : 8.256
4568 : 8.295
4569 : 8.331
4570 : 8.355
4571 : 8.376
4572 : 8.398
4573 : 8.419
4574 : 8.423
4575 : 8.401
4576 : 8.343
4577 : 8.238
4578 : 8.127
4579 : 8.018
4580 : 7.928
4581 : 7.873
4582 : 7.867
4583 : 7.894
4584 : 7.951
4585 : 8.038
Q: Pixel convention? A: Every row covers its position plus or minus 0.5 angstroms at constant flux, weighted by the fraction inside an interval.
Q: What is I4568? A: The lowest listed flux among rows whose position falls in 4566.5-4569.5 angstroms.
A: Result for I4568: 8.256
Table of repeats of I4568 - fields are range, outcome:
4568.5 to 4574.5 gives 8.331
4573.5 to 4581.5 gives 7.873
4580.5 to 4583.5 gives 7.867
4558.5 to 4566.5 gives 8.21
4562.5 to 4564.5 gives 8.227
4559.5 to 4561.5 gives 8.359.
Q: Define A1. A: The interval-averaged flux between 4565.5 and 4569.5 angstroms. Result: 8.28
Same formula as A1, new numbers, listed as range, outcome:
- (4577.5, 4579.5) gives 8.07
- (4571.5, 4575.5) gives 8.41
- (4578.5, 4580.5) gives 7.97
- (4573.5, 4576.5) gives 8.39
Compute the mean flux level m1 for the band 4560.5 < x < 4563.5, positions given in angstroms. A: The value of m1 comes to 8.32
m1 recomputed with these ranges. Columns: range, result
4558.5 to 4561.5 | 8.36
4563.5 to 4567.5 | 8.23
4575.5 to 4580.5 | 8.13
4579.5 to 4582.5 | 7.89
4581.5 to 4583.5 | 7.88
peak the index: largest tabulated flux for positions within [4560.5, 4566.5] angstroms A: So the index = 8.359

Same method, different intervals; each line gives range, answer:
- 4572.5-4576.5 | 8.423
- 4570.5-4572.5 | 8.398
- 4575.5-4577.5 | 8.343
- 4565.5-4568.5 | 8.295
